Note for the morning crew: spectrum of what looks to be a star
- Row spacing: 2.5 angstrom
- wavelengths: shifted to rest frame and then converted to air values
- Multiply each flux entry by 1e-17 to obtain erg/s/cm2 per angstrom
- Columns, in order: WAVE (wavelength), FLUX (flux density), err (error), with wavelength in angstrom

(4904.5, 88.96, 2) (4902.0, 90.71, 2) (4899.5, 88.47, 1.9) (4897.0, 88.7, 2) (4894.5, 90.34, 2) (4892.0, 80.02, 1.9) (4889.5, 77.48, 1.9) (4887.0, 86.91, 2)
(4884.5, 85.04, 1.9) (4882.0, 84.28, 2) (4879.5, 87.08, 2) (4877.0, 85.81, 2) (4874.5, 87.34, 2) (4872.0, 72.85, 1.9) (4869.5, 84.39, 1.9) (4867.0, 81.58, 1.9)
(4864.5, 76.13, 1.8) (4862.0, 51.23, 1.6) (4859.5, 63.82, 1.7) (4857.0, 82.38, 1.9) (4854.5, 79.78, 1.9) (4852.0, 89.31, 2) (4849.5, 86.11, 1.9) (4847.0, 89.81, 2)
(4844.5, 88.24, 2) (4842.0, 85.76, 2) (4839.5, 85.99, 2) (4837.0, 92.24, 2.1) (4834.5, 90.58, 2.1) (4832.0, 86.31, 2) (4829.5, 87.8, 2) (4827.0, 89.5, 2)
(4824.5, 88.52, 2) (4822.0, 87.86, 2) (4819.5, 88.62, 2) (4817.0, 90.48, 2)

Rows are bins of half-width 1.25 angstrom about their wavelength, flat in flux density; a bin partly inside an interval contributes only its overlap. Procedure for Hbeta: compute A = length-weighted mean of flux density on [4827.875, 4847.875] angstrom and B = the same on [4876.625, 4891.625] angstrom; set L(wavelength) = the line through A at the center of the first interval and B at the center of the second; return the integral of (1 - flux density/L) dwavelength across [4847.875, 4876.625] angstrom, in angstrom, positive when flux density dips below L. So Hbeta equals 2.7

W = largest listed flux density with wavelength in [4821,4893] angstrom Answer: 92.24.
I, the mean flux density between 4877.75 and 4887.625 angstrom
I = 85.8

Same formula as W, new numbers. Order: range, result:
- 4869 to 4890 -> 87.34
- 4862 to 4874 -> 84.39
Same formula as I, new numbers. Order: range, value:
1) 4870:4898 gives 84.1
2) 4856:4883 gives 77.8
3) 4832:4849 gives 88.5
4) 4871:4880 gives 83.2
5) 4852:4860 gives 78.6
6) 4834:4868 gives 81.4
